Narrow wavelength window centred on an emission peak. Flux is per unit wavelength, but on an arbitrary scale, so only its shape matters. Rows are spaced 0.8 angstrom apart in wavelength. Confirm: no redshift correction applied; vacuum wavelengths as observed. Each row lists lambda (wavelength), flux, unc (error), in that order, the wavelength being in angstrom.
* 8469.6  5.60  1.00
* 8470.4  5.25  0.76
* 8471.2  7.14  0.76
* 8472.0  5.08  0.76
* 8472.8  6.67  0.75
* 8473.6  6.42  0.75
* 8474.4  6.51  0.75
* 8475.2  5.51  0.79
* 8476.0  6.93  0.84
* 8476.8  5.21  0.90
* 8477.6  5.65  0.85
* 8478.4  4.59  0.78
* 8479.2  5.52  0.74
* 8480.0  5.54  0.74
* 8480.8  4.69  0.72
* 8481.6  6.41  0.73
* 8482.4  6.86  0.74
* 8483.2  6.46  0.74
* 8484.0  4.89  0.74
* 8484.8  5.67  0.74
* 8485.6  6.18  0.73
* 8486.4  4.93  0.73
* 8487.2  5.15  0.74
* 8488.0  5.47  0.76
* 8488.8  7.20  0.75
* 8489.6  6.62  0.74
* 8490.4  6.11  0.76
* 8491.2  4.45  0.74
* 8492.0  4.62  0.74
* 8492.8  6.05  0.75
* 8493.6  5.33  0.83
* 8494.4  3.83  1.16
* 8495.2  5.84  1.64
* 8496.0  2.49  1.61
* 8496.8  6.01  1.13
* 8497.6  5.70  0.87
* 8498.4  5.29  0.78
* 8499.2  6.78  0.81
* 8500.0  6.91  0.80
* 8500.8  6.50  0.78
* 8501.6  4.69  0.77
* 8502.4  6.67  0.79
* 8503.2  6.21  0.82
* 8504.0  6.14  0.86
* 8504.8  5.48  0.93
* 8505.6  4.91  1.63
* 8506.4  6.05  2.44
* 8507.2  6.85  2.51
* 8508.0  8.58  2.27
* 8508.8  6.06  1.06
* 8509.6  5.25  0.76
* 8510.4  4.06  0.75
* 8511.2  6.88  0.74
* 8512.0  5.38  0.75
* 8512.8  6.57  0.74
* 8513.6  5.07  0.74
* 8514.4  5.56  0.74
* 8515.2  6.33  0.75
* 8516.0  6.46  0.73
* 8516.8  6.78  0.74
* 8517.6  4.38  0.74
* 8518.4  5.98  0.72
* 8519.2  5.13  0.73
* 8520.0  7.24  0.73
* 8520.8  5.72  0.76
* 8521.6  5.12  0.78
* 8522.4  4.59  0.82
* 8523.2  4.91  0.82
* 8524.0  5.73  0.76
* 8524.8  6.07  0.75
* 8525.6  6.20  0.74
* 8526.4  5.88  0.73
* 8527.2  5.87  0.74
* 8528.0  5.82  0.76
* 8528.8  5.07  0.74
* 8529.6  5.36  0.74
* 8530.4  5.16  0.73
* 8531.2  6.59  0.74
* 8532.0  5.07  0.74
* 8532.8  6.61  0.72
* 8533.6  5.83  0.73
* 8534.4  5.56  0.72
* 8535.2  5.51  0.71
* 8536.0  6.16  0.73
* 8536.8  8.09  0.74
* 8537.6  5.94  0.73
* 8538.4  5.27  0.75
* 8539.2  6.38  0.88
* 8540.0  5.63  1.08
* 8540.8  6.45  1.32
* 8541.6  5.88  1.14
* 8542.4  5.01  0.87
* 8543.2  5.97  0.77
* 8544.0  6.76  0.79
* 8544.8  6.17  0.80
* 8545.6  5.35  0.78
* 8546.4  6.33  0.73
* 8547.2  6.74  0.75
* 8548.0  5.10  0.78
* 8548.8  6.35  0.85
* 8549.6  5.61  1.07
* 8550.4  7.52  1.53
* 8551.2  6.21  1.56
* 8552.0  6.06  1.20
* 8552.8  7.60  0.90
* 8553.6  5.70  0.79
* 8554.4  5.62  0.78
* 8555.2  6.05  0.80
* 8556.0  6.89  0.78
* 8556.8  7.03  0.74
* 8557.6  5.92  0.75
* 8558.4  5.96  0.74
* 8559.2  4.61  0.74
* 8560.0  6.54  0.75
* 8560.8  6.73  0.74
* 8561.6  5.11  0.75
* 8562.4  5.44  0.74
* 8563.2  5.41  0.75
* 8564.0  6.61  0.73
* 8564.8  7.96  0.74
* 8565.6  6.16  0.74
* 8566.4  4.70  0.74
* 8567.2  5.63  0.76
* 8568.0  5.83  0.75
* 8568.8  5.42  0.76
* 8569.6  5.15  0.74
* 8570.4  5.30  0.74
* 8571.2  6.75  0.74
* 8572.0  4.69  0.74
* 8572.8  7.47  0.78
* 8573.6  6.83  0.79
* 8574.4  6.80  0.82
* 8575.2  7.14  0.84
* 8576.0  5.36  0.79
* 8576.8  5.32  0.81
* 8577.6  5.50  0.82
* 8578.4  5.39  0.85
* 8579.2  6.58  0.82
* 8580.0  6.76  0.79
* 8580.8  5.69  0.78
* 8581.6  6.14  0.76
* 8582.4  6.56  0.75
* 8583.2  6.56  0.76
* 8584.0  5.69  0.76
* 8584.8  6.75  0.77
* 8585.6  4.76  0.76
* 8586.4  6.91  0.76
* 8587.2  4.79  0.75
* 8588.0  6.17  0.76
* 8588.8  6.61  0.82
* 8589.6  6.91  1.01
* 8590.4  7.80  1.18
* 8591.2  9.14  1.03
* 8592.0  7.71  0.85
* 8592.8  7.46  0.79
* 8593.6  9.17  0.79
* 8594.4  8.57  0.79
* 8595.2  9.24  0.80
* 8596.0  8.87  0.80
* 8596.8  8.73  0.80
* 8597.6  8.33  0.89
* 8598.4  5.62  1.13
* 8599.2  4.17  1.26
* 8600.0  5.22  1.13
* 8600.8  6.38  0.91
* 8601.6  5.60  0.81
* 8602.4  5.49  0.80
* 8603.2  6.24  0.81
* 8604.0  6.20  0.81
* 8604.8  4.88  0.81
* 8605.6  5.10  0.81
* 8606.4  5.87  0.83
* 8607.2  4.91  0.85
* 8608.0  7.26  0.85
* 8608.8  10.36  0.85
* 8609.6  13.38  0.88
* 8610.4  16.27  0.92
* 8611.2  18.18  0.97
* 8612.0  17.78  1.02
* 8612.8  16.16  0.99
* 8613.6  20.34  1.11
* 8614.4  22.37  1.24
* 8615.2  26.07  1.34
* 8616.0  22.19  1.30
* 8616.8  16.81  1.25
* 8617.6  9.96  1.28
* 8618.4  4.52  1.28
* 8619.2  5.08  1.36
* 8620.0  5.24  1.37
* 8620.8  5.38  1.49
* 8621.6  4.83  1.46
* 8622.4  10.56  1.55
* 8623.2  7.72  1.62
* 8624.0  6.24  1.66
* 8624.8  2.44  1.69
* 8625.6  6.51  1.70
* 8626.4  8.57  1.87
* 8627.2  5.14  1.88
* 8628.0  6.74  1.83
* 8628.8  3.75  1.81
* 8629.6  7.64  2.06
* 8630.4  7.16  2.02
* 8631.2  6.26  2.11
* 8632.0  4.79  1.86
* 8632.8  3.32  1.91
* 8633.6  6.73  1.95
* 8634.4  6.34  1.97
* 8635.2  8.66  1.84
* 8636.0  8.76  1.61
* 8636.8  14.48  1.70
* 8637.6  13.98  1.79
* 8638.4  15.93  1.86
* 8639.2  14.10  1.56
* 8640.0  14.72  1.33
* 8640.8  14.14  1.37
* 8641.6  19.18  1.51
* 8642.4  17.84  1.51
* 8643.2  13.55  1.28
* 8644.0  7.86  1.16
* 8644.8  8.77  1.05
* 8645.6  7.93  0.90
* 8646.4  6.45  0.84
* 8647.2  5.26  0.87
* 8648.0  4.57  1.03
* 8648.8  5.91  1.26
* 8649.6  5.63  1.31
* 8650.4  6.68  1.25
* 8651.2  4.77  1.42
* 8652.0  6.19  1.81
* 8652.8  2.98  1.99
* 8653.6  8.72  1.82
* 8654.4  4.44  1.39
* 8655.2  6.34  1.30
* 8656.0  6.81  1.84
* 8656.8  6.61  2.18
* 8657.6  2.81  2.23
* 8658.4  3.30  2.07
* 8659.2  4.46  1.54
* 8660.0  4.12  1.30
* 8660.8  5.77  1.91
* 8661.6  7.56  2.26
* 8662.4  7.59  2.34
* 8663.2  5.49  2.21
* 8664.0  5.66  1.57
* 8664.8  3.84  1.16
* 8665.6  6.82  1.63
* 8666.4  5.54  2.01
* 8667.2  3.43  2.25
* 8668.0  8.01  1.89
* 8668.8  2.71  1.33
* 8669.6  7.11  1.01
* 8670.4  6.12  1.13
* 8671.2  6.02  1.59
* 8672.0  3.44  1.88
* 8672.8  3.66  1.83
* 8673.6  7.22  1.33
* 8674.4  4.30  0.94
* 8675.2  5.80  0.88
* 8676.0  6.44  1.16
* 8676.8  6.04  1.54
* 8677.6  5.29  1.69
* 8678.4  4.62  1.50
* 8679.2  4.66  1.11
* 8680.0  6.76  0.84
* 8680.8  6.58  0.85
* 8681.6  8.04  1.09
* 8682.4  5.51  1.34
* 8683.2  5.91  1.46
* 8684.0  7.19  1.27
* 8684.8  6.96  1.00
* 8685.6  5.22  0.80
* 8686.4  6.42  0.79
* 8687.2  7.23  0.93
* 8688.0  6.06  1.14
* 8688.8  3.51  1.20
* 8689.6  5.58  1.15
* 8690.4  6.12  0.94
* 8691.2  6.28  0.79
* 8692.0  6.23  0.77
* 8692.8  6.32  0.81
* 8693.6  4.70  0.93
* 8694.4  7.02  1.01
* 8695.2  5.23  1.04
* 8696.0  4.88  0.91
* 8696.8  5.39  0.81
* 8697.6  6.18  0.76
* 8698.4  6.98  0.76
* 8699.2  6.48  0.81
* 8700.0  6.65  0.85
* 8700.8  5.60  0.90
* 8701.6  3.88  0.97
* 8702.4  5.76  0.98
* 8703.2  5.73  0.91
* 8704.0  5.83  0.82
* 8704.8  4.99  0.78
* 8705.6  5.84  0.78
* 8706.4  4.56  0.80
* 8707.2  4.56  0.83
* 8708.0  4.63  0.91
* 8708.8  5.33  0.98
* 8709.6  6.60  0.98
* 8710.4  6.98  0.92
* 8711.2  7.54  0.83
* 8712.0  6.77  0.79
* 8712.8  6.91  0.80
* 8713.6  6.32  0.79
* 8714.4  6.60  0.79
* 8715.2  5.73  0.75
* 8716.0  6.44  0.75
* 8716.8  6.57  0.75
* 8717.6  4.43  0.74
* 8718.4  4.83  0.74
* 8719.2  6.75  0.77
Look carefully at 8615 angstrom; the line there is Halpha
